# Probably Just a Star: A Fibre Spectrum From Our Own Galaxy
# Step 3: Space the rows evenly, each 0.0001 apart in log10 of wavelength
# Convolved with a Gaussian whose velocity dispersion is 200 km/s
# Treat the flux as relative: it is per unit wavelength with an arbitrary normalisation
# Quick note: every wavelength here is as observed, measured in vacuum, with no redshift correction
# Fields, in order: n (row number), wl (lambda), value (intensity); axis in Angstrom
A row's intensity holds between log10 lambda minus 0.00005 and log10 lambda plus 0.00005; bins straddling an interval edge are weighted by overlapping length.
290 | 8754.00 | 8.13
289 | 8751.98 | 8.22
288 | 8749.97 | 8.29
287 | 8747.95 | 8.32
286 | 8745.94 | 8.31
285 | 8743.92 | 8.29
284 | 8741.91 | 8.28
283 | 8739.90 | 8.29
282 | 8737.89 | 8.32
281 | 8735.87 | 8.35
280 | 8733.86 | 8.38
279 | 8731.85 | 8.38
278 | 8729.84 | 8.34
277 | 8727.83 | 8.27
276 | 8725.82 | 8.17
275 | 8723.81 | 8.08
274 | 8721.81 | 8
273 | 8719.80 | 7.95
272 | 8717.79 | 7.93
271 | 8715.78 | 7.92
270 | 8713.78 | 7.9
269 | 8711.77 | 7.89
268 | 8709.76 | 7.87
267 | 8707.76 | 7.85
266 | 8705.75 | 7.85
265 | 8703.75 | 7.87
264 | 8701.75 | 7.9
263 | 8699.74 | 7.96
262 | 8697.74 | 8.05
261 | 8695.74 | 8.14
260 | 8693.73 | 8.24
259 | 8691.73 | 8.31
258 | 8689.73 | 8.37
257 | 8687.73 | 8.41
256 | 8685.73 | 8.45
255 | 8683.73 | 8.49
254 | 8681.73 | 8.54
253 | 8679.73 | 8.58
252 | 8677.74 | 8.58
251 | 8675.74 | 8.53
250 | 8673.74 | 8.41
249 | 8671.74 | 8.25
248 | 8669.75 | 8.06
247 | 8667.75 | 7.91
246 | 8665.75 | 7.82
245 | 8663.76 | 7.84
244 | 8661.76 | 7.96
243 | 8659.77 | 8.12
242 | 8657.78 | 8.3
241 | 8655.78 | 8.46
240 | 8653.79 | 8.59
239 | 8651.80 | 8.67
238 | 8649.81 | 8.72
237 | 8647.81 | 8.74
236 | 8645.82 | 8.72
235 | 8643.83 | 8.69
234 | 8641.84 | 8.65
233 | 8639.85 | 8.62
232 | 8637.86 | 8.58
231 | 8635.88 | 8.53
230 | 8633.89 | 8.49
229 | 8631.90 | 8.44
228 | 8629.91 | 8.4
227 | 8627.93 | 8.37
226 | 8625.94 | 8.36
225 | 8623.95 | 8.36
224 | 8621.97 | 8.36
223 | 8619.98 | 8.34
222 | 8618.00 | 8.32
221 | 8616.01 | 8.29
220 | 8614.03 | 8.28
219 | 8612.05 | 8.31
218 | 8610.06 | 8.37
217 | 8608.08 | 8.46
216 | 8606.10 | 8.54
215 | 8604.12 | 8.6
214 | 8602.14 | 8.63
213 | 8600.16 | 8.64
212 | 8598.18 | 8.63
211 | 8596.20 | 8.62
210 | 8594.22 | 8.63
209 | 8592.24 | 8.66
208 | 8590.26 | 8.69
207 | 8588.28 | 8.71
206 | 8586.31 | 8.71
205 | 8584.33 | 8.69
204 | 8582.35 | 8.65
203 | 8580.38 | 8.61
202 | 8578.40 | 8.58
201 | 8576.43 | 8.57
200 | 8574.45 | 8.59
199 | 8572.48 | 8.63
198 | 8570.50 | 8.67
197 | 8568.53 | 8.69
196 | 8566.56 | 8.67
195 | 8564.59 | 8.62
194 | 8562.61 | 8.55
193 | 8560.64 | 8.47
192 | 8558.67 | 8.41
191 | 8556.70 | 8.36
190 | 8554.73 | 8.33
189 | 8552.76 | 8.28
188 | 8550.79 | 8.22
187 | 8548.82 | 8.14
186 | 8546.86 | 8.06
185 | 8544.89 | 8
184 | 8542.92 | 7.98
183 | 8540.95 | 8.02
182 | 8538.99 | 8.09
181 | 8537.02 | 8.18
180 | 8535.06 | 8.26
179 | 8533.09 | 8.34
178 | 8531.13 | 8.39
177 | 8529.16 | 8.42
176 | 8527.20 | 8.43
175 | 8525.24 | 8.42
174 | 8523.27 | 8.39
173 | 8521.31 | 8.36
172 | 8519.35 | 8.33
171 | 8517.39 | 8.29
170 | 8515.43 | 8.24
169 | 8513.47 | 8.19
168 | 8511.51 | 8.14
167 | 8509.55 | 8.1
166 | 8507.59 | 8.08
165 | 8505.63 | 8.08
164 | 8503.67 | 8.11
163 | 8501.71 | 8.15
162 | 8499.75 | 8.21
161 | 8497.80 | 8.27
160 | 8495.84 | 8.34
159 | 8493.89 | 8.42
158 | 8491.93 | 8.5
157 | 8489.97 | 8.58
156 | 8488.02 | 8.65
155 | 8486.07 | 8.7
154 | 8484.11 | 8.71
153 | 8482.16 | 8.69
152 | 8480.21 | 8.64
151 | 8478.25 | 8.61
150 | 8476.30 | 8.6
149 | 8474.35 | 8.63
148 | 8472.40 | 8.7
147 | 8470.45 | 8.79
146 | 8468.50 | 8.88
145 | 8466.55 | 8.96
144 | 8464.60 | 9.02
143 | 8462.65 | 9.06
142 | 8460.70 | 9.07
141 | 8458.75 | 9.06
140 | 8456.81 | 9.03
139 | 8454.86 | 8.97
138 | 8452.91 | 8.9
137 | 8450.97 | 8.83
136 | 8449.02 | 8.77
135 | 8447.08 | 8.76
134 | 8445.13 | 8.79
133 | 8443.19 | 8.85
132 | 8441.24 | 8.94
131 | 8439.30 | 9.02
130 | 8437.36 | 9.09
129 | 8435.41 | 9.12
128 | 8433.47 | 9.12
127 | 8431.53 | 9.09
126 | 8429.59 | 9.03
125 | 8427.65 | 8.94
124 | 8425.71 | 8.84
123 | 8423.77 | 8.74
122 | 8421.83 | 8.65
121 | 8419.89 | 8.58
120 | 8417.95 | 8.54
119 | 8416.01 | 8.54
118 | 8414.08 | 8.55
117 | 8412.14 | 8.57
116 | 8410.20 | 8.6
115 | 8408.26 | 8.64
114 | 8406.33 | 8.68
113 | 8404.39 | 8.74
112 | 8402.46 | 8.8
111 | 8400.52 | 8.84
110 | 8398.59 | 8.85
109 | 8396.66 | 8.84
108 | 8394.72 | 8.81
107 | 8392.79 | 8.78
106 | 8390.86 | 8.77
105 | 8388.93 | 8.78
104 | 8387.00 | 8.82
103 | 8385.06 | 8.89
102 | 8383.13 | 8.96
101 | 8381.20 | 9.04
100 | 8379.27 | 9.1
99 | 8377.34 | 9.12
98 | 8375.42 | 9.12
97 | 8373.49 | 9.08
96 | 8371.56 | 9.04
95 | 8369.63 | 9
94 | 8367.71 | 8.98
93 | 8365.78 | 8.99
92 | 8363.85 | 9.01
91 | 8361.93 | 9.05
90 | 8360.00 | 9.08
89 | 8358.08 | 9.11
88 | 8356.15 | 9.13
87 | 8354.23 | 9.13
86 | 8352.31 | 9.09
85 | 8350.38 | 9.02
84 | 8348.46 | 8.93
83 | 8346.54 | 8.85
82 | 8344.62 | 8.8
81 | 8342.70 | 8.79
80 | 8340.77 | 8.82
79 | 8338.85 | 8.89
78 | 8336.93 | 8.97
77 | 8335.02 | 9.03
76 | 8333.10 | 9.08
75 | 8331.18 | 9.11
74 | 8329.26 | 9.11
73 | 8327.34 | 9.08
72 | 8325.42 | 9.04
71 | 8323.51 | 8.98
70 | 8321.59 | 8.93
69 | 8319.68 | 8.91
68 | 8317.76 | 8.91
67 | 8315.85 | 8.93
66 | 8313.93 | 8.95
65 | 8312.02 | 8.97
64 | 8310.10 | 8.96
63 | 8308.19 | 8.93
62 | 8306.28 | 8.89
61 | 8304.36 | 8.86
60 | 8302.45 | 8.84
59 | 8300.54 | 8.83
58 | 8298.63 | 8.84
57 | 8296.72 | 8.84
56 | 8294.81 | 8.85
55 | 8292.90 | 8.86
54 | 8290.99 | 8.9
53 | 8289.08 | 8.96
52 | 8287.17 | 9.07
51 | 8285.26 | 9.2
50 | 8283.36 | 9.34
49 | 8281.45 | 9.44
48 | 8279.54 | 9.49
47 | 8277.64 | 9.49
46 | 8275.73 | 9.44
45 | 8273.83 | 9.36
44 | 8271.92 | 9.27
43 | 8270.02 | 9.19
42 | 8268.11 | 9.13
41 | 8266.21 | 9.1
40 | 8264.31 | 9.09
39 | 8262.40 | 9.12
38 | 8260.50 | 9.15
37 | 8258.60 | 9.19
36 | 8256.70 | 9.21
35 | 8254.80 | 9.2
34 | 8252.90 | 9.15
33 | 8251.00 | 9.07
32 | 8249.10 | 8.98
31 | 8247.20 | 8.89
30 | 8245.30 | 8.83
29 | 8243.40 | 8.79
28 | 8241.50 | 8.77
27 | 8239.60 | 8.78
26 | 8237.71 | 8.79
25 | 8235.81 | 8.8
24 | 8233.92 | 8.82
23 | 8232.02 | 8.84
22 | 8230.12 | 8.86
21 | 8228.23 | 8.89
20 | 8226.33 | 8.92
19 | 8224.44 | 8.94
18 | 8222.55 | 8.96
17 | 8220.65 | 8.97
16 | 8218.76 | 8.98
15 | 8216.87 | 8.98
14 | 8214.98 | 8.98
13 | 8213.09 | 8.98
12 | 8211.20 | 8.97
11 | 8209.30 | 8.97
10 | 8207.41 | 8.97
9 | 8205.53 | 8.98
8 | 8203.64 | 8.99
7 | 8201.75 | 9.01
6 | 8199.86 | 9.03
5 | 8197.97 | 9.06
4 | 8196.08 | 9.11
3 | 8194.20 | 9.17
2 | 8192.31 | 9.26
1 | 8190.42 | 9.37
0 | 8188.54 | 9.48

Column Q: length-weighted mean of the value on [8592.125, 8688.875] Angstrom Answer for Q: 8.43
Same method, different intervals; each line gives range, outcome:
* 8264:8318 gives 9.07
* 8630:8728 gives 8.26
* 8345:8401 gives 8.97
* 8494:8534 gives 8.27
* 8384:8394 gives 8.81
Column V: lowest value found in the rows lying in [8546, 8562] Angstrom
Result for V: 8.06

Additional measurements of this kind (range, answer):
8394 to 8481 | 8.54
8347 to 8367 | 8.93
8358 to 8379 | 8.98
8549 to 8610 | 8.22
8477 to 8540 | 8.08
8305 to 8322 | 8.89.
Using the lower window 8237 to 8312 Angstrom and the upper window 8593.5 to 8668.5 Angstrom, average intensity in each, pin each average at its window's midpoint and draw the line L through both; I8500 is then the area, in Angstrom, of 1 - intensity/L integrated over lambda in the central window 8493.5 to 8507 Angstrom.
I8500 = 0.70 Angstrom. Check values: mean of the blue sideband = 9.05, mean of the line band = 8.21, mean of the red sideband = 8.43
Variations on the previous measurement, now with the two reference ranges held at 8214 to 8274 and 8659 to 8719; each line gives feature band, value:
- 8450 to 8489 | -1.2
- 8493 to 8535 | 1.0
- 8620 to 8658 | -1.4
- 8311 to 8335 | -0.4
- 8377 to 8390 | -0.3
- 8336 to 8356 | -0.3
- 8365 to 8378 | -0.4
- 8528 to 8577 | 0.2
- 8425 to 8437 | -0.6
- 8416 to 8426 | 0.0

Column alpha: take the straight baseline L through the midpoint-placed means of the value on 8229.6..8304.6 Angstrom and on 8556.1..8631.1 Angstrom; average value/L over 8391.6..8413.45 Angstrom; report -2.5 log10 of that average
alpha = 0.01 mag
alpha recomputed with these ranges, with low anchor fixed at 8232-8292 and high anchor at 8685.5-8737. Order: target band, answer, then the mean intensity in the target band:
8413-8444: -0.02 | 8.85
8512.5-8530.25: 0.02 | 8.34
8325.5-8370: -0.01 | 9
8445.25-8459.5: -0.03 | 8.9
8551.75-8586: -0.02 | 8.55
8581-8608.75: -0.04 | 8.64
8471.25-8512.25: 0.02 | 8.43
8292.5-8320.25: 0.01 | 8.89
